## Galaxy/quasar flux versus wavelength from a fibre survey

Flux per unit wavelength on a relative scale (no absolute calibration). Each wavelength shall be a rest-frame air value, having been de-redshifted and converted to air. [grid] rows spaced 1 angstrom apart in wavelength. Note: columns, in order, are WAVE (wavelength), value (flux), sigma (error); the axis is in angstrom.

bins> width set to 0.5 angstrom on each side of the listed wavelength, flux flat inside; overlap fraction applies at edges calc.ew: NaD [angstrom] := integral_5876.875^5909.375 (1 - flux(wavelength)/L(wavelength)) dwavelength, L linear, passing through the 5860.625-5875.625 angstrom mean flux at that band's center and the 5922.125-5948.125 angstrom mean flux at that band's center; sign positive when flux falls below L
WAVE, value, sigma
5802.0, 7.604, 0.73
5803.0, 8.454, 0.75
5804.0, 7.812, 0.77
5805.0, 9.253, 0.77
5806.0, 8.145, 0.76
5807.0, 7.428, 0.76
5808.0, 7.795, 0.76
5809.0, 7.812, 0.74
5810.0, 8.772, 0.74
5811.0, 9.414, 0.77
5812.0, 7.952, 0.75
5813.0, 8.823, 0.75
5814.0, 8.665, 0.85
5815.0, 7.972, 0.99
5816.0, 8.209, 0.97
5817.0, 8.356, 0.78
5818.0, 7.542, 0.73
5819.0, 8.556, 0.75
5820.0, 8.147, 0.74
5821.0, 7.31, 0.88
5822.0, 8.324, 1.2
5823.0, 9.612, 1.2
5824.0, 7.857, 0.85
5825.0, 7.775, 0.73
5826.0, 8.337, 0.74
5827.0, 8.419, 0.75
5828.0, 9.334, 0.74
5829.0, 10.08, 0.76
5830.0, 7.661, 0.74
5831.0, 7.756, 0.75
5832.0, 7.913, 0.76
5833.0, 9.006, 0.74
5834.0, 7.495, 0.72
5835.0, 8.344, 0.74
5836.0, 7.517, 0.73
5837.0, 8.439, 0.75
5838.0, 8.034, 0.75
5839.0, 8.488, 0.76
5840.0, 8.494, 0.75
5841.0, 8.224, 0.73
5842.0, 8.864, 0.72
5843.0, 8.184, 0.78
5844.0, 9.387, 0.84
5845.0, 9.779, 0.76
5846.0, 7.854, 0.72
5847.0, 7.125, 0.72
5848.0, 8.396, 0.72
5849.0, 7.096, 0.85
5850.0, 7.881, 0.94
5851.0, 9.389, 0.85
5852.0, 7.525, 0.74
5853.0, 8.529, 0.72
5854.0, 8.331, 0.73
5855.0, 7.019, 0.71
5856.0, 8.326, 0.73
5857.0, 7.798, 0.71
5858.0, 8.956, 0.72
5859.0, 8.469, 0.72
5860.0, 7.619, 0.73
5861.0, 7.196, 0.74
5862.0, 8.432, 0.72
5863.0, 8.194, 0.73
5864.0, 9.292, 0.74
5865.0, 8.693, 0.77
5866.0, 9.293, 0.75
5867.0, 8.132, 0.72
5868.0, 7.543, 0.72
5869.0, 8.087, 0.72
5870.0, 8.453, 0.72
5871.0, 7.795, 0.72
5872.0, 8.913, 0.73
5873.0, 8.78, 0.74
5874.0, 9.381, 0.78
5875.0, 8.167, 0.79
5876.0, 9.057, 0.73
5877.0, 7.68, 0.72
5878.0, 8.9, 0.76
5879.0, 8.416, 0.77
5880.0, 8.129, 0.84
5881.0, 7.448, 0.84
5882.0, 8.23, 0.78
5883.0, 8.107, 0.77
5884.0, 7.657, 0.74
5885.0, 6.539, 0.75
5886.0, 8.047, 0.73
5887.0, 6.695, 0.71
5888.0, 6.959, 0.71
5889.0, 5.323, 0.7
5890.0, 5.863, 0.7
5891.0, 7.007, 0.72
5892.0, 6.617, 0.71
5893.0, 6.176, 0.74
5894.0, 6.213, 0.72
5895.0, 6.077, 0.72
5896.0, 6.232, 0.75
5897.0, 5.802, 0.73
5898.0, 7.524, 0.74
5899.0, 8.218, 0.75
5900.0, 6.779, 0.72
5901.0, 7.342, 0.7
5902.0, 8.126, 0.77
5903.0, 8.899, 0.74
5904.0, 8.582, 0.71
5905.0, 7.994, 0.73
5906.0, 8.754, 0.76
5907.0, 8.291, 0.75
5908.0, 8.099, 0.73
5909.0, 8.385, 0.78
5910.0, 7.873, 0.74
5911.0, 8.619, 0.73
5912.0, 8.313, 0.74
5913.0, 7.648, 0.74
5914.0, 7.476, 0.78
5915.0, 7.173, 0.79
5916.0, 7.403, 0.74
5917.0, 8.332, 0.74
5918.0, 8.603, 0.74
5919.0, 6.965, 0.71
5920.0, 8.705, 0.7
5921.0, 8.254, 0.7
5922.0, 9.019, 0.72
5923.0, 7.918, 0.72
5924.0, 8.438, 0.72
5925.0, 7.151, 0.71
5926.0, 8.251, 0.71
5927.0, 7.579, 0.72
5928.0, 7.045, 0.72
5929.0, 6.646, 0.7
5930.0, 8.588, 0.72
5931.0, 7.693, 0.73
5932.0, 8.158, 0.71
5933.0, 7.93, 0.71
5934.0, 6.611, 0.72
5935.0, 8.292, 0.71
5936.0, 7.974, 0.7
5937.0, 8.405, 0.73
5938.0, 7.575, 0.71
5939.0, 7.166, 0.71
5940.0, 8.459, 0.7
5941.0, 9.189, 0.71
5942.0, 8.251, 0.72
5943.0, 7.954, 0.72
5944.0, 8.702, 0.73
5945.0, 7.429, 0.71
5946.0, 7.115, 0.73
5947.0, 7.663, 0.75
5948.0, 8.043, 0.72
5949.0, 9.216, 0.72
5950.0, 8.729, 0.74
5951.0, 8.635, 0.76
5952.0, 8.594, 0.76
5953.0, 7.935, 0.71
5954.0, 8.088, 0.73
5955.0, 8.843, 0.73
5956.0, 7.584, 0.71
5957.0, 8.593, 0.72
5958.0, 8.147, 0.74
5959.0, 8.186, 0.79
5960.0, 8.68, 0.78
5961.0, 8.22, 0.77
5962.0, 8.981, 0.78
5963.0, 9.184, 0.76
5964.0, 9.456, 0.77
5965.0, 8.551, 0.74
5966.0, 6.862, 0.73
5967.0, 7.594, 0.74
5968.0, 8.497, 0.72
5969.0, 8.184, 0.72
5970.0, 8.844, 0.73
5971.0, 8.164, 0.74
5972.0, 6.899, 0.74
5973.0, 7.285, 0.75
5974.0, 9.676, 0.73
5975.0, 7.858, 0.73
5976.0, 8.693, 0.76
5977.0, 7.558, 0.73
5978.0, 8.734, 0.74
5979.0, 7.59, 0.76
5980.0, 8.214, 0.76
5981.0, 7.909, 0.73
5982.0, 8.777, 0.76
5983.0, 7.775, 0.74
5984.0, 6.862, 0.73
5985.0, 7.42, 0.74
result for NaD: 3.2 angstrom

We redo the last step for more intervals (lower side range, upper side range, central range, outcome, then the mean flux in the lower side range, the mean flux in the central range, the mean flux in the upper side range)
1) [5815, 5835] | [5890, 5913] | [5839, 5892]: -1.2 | 8.29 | 8.06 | 7.51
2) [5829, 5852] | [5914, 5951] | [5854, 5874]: -0.3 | 8.27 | 8.29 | 7.96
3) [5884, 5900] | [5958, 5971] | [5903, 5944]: -3.4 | 6.66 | 8.01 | 8.41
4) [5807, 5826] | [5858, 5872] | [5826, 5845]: -0.4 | 8.25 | 8.46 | 8.3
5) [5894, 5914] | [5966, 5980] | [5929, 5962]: -0.8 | 7.72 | 8.14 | 8.08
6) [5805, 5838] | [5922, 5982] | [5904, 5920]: 0.3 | 8.29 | 8.04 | 8.12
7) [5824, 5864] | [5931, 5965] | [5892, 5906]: 1.7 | 8.26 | 7.26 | 8.24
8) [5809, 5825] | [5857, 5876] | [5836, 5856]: 0.3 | 8.33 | 8.25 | 8.41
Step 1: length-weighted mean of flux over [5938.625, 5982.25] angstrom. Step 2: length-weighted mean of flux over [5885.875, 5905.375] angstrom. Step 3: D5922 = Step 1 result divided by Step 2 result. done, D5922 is 1.2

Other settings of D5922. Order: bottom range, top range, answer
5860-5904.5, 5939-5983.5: 1.07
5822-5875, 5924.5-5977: 0.97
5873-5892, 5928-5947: 1.03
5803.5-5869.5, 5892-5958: 0.95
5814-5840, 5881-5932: 0.92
